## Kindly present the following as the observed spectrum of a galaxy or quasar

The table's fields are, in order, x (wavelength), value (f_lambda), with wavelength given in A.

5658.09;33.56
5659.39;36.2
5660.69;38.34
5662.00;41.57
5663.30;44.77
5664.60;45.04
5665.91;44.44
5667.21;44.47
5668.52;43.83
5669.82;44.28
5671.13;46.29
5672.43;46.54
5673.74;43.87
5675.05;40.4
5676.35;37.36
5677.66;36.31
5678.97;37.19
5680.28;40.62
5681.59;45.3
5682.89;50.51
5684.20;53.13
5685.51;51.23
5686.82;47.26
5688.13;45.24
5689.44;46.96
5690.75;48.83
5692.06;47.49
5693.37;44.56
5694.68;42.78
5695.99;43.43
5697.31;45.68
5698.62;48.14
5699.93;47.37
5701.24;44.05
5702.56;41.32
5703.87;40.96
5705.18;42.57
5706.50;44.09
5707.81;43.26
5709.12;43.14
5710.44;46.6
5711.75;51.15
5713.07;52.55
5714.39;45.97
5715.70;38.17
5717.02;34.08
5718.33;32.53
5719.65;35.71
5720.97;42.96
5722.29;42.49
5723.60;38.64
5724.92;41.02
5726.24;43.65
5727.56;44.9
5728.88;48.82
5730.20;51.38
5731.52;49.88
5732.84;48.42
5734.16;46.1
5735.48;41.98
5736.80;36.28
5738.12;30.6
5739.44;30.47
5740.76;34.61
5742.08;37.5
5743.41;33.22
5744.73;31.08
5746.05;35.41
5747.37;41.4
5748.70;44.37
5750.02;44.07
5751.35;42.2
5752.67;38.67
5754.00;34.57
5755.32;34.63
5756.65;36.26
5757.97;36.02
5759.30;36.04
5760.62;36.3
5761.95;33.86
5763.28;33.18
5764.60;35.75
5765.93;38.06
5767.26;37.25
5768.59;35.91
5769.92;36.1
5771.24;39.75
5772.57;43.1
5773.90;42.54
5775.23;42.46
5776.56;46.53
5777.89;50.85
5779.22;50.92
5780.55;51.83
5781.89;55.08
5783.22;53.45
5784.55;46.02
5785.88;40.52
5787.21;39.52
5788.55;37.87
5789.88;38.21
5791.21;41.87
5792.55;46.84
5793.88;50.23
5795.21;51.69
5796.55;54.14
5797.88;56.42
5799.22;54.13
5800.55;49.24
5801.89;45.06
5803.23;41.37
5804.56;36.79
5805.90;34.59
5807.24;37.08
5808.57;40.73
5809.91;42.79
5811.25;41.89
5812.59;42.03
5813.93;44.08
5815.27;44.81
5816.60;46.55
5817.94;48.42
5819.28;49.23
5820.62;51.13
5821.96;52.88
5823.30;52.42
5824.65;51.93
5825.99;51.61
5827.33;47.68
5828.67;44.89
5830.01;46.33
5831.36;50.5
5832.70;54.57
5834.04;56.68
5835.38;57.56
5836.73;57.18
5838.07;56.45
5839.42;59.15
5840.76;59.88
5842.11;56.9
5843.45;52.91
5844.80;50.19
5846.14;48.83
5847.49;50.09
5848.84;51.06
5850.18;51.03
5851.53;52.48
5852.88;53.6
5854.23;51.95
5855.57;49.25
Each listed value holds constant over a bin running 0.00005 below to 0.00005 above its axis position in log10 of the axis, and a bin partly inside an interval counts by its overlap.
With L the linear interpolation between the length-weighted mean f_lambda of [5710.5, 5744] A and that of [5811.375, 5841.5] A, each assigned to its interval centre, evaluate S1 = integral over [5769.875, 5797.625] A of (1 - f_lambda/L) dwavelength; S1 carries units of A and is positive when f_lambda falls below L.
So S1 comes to 0.50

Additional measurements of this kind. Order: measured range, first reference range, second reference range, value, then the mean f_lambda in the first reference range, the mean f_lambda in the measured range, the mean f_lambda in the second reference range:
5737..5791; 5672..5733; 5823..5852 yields 9.5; 44.2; 39.7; 52.7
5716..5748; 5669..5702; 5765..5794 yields 3.3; 45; 39.7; 43.7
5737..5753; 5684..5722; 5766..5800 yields 2.9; 44.4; 36.9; 45.6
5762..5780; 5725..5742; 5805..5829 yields 1.2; 42.1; 40.8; 45.7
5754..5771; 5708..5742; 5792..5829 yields 3.2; 42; 35.9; 46.8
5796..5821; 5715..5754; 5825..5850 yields 2.0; 39.9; 45.2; 52.9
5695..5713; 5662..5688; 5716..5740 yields -1.0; 44.3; 45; 41.1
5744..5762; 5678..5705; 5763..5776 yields 1.1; 45.4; 37.6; 38.6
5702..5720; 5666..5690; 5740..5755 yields -0.5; 44.5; 42.4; 37.8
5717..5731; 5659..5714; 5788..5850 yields 1.2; 44.6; 41.9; 48.7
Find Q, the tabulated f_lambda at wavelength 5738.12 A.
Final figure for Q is 30.6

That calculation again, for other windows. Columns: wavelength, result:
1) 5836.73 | 57.18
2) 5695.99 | 43.43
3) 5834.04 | 56.68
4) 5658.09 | 33.56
